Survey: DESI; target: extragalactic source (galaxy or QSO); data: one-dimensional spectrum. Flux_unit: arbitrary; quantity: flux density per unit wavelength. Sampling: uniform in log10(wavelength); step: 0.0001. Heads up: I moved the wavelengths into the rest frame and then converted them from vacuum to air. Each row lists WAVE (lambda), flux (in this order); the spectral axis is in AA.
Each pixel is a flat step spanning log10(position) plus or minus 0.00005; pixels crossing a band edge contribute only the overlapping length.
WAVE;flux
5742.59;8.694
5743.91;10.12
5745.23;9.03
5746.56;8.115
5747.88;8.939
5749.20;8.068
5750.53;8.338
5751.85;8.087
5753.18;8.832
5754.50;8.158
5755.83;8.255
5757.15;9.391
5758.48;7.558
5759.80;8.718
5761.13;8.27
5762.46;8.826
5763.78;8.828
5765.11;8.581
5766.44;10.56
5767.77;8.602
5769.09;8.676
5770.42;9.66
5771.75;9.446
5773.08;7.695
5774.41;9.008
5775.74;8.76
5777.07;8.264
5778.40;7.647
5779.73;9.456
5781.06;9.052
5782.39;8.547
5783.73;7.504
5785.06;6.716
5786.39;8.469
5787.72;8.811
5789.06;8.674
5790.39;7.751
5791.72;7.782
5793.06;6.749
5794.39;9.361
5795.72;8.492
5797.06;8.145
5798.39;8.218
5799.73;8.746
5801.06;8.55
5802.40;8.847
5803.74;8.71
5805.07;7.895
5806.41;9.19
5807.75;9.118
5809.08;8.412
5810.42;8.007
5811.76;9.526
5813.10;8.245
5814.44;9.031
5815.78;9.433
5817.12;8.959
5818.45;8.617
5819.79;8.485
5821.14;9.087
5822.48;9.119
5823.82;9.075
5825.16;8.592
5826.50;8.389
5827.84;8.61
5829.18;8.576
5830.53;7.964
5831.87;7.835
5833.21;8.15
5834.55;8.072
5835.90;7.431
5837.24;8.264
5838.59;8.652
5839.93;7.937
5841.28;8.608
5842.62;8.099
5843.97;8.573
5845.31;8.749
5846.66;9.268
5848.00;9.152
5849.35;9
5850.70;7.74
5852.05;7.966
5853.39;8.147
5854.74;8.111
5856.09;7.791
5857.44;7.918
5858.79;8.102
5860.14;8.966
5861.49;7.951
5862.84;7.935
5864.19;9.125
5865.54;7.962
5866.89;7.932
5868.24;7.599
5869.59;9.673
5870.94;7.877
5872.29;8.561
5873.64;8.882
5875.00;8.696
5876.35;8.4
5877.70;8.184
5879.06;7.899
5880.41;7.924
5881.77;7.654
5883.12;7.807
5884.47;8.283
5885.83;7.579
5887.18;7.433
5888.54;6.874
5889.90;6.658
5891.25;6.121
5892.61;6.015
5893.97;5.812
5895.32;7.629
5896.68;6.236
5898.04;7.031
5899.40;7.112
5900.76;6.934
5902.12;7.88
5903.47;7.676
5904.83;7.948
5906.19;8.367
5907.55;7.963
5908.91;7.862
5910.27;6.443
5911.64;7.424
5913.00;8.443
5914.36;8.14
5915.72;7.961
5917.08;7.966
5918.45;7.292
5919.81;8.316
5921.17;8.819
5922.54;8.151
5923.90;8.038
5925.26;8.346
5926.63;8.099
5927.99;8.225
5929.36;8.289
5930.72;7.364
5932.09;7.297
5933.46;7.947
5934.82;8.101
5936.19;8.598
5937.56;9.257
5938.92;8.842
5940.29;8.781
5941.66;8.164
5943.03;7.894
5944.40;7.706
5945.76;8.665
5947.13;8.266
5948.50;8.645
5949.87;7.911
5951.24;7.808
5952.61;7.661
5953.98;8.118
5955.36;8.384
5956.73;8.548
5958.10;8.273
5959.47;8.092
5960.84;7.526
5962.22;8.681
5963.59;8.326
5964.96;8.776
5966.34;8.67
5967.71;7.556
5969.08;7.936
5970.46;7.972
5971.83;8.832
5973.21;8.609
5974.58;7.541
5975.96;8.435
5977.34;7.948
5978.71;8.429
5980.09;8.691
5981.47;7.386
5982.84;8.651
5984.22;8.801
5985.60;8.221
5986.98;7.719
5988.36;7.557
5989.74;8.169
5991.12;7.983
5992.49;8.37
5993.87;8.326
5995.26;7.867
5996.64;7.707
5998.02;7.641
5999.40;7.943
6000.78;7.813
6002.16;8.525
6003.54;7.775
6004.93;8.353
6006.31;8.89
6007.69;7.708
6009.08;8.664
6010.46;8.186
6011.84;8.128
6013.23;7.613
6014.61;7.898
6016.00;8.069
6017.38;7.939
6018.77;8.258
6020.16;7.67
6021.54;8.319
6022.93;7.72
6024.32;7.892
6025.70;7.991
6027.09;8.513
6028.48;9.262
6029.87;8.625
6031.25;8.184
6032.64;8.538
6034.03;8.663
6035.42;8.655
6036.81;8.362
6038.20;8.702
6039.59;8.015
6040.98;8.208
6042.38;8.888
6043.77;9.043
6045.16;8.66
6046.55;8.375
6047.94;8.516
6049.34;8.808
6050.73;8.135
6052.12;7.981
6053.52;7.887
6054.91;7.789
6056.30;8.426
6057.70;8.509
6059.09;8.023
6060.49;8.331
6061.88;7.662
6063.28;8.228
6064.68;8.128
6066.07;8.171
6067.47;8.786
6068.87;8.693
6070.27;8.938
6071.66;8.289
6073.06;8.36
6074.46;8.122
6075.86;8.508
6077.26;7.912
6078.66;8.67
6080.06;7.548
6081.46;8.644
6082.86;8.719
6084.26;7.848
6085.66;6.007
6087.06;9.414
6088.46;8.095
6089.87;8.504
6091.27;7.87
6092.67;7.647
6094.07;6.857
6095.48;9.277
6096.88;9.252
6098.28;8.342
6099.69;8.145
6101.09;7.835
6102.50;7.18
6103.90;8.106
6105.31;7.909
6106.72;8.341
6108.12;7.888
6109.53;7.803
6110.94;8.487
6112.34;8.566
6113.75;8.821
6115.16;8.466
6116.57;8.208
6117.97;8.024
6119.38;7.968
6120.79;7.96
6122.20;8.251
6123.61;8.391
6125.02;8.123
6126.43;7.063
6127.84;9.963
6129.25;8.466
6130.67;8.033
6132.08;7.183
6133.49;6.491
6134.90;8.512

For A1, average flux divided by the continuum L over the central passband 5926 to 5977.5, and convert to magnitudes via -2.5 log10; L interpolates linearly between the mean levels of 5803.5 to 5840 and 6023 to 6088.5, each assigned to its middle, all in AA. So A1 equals 0.029 mag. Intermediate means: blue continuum 8.56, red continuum 8.33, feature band 8.21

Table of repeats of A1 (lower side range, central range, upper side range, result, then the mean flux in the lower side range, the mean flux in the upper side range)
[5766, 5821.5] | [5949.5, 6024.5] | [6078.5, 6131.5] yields 0.027 mag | 8.58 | 8.17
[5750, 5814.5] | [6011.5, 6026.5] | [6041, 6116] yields 0.047 mag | 8.53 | 8.25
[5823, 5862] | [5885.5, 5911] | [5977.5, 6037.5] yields 0.163 mag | 8.34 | 8.18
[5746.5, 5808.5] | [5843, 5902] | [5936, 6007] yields 0.064 mag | 8.52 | 8.21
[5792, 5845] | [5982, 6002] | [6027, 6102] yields 0.041 mag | 8.5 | 8.32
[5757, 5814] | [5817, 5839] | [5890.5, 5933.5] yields -0.029 mag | 8.54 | 7.59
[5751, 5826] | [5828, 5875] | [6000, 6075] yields 0.025 mag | 8.59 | 8.29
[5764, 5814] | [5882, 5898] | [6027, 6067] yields 0.212 mag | 8.54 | 8.39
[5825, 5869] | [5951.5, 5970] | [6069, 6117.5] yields 0.008 mag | 8.28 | 8.2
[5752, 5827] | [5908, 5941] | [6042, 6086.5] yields 0.046 mag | 8.59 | 8.27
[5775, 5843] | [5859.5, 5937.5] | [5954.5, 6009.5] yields 0.064 mag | 8.45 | 8.18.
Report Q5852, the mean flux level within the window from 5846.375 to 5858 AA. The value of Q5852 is 8.32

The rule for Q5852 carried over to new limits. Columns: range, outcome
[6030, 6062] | 8.38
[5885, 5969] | 7.85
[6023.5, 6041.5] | 8.43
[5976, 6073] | 8.25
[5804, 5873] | 8.46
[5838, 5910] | 7.92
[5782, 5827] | 8.51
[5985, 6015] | 8.05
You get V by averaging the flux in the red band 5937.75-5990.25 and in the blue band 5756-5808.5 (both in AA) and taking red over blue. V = 0.96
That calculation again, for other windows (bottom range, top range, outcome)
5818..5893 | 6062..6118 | 1.00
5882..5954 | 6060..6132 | 1.05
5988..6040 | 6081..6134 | 0.99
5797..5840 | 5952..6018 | 0.95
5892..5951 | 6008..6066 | 1.05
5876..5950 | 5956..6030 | 1.05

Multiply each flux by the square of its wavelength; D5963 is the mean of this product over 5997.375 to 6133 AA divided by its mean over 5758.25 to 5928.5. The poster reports 1.08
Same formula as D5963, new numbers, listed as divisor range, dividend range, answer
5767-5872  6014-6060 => 1.06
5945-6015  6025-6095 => 1.04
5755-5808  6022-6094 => 1.07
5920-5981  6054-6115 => 1.04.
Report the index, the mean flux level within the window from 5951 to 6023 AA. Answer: 8.13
